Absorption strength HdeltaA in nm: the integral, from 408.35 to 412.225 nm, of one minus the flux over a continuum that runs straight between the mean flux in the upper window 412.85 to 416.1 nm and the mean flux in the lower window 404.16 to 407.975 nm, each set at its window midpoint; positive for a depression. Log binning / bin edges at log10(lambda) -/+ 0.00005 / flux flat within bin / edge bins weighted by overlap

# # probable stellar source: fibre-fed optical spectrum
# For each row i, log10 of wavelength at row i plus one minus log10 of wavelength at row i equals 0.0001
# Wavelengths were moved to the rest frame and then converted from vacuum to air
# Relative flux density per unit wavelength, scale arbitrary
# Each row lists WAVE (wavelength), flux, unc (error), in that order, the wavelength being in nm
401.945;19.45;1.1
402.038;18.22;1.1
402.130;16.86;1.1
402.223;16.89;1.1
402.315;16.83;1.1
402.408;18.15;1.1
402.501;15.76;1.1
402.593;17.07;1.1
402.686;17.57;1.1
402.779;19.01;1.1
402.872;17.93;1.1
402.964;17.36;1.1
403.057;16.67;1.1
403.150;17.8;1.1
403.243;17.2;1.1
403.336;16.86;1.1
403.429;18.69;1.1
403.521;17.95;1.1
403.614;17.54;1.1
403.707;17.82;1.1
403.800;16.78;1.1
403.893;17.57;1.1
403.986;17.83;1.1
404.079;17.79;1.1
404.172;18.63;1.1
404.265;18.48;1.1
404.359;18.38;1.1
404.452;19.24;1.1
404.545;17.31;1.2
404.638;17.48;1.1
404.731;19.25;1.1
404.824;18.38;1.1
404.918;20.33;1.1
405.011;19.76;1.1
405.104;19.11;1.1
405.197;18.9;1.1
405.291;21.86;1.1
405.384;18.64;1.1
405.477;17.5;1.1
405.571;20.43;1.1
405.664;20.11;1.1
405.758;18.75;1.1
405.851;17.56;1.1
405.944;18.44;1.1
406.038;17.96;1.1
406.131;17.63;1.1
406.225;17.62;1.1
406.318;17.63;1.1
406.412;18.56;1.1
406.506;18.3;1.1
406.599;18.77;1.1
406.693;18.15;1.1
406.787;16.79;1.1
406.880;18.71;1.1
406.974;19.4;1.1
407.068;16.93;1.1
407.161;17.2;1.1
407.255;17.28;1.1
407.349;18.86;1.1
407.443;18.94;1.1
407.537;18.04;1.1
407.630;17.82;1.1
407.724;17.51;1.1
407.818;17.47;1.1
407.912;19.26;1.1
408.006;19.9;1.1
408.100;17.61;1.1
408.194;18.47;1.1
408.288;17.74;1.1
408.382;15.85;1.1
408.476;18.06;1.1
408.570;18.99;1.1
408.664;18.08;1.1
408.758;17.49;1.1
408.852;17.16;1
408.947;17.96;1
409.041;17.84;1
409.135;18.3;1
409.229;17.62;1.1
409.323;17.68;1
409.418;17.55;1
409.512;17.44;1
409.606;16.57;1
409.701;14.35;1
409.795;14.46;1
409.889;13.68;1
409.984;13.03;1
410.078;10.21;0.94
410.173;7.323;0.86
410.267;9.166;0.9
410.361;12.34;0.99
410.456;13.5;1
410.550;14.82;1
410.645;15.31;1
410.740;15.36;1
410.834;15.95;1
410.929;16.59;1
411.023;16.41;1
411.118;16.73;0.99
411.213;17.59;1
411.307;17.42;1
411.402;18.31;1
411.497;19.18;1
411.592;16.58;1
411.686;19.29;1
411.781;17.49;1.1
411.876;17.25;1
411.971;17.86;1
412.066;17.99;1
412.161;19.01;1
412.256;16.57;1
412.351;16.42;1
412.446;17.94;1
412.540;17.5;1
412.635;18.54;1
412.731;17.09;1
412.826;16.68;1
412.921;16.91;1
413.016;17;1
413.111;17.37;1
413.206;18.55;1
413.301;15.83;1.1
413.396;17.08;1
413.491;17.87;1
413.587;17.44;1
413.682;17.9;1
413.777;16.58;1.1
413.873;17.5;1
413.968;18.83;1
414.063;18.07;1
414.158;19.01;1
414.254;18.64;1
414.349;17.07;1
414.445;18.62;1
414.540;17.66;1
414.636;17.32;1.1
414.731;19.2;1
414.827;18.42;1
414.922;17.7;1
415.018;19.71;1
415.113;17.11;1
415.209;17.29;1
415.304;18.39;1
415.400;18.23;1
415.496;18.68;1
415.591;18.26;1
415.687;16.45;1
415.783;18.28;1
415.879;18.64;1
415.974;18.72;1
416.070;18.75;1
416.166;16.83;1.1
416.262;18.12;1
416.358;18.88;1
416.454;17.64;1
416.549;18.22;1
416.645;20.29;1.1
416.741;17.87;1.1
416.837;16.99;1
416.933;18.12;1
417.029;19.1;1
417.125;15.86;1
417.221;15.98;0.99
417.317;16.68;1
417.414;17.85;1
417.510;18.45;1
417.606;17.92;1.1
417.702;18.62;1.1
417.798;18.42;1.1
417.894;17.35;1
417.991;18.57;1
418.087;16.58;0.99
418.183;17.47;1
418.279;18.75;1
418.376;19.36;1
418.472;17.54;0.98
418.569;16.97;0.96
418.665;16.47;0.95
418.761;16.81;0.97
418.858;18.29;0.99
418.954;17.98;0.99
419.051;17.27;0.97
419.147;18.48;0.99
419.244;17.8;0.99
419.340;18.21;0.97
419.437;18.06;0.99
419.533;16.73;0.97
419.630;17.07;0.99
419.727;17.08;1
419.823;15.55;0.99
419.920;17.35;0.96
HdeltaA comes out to 0.42 nm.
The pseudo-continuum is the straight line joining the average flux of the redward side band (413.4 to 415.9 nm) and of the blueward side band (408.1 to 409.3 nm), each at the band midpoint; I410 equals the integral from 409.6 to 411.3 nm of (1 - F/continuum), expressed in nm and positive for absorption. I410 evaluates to 0.36 nm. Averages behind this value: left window 17.8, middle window 14.1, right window 18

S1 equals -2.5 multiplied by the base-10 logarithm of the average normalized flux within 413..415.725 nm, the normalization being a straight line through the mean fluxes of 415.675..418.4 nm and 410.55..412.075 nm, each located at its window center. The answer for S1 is -0.019 mag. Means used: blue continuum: 17.1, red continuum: 18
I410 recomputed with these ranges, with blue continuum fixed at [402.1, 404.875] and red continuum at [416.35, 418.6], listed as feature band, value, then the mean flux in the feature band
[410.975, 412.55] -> 0.02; 17.6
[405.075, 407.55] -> -0.10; 18.4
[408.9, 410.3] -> 0.22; 14.9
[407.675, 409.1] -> -0.02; 18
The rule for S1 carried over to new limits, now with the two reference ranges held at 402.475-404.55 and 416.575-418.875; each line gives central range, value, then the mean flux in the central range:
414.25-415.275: -0.02 mag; 18.1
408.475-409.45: -0.01 mag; 17.9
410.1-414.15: 0.07 mag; 16.6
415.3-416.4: -0.02 mag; 18.2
